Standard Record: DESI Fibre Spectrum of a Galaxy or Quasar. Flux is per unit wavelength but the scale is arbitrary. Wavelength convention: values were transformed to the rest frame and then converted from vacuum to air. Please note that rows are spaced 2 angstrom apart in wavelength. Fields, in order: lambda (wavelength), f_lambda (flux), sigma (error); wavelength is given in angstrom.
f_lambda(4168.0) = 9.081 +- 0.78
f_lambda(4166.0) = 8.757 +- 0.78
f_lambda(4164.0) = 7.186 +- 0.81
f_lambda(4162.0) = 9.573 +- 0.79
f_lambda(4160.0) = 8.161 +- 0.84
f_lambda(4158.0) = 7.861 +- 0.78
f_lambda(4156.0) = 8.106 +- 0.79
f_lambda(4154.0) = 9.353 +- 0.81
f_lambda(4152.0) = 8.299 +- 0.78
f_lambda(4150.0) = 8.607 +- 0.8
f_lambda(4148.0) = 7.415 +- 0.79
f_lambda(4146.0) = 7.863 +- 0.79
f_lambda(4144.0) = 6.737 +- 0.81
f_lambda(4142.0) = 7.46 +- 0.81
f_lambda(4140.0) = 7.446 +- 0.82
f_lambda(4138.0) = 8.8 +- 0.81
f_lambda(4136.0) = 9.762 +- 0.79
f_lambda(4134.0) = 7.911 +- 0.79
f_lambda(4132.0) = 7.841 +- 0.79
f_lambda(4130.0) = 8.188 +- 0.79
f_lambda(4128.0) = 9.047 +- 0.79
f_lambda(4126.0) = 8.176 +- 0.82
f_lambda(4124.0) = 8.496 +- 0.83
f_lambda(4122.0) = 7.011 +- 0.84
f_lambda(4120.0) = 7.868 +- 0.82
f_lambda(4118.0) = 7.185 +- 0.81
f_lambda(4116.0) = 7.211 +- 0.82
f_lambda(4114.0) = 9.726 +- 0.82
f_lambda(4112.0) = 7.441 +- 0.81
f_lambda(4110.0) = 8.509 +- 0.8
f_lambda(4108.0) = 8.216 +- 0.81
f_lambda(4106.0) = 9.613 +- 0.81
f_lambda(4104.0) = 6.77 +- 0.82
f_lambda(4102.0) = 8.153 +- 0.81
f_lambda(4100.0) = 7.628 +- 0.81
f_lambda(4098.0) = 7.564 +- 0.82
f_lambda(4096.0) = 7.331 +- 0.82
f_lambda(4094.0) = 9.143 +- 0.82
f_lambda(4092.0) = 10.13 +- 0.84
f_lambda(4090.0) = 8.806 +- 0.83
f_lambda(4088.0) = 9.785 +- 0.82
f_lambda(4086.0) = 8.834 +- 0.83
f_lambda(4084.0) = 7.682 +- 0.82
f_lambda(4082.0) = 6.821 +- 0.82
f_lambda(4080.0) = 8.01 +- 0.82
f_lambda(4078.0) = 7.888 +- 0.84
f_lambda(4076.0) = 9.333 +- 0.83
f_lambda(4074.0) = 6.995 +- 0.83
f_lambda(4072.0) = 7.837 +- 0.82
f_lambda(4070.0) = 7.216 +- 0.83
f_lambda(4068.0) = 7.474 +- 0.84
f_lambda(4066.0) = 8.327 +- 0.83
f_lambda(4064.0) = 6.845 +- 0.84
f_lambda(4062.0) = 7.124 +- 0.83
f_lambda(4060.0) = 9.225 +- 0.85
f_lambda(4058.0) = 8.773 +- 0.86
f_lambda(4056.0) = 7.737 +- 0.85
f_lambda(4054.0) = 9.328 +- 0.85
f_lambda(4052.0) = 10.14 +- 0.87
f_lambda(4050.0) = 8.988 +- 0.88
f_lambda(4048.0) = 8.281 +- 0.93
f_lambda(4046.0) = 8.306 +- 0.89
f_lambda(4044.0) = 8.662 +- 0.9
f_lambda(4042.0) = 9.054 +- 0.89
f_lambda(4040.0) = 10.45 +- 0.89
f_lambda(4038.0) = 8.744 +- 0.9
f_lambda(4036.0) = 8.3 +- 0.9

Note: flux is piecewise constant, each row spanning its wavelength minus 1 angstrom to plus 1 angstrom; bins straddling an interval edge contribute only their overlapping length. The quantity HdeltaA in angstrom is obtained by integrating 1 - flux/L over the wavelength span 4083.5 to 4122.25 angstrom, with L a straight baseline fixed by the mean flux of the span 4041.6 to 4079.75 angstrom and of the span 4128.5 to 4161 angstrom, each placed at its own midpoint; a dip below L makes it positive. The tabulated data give -0.3 angstrom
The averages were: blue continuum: 8.27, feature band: 8.26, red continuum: 8.13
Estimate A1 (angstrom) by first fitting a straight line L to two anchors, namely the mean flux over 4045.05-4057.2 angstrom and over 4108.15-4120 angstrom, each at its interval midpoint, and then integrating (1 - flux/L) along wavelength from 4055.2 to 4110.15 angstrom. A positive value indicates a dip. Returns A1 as 1.8 angstrom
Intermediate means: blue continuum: 8.8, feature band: 8.13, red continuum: 8.02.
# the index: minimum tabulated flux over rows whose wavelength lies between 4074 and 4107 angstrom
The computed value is 6.77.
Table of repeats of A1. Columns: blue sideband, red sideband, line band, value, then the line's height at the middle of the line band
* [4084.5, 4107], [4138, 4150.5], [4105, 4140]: -1.1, 8.03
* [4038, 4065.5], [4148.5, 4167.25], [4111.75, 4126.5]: 1.1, 8.51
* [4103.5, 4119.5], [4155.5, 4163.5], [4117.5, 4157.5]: 0.8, 8.25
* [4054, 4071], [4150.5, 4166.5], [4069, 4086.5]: 0.4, 8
